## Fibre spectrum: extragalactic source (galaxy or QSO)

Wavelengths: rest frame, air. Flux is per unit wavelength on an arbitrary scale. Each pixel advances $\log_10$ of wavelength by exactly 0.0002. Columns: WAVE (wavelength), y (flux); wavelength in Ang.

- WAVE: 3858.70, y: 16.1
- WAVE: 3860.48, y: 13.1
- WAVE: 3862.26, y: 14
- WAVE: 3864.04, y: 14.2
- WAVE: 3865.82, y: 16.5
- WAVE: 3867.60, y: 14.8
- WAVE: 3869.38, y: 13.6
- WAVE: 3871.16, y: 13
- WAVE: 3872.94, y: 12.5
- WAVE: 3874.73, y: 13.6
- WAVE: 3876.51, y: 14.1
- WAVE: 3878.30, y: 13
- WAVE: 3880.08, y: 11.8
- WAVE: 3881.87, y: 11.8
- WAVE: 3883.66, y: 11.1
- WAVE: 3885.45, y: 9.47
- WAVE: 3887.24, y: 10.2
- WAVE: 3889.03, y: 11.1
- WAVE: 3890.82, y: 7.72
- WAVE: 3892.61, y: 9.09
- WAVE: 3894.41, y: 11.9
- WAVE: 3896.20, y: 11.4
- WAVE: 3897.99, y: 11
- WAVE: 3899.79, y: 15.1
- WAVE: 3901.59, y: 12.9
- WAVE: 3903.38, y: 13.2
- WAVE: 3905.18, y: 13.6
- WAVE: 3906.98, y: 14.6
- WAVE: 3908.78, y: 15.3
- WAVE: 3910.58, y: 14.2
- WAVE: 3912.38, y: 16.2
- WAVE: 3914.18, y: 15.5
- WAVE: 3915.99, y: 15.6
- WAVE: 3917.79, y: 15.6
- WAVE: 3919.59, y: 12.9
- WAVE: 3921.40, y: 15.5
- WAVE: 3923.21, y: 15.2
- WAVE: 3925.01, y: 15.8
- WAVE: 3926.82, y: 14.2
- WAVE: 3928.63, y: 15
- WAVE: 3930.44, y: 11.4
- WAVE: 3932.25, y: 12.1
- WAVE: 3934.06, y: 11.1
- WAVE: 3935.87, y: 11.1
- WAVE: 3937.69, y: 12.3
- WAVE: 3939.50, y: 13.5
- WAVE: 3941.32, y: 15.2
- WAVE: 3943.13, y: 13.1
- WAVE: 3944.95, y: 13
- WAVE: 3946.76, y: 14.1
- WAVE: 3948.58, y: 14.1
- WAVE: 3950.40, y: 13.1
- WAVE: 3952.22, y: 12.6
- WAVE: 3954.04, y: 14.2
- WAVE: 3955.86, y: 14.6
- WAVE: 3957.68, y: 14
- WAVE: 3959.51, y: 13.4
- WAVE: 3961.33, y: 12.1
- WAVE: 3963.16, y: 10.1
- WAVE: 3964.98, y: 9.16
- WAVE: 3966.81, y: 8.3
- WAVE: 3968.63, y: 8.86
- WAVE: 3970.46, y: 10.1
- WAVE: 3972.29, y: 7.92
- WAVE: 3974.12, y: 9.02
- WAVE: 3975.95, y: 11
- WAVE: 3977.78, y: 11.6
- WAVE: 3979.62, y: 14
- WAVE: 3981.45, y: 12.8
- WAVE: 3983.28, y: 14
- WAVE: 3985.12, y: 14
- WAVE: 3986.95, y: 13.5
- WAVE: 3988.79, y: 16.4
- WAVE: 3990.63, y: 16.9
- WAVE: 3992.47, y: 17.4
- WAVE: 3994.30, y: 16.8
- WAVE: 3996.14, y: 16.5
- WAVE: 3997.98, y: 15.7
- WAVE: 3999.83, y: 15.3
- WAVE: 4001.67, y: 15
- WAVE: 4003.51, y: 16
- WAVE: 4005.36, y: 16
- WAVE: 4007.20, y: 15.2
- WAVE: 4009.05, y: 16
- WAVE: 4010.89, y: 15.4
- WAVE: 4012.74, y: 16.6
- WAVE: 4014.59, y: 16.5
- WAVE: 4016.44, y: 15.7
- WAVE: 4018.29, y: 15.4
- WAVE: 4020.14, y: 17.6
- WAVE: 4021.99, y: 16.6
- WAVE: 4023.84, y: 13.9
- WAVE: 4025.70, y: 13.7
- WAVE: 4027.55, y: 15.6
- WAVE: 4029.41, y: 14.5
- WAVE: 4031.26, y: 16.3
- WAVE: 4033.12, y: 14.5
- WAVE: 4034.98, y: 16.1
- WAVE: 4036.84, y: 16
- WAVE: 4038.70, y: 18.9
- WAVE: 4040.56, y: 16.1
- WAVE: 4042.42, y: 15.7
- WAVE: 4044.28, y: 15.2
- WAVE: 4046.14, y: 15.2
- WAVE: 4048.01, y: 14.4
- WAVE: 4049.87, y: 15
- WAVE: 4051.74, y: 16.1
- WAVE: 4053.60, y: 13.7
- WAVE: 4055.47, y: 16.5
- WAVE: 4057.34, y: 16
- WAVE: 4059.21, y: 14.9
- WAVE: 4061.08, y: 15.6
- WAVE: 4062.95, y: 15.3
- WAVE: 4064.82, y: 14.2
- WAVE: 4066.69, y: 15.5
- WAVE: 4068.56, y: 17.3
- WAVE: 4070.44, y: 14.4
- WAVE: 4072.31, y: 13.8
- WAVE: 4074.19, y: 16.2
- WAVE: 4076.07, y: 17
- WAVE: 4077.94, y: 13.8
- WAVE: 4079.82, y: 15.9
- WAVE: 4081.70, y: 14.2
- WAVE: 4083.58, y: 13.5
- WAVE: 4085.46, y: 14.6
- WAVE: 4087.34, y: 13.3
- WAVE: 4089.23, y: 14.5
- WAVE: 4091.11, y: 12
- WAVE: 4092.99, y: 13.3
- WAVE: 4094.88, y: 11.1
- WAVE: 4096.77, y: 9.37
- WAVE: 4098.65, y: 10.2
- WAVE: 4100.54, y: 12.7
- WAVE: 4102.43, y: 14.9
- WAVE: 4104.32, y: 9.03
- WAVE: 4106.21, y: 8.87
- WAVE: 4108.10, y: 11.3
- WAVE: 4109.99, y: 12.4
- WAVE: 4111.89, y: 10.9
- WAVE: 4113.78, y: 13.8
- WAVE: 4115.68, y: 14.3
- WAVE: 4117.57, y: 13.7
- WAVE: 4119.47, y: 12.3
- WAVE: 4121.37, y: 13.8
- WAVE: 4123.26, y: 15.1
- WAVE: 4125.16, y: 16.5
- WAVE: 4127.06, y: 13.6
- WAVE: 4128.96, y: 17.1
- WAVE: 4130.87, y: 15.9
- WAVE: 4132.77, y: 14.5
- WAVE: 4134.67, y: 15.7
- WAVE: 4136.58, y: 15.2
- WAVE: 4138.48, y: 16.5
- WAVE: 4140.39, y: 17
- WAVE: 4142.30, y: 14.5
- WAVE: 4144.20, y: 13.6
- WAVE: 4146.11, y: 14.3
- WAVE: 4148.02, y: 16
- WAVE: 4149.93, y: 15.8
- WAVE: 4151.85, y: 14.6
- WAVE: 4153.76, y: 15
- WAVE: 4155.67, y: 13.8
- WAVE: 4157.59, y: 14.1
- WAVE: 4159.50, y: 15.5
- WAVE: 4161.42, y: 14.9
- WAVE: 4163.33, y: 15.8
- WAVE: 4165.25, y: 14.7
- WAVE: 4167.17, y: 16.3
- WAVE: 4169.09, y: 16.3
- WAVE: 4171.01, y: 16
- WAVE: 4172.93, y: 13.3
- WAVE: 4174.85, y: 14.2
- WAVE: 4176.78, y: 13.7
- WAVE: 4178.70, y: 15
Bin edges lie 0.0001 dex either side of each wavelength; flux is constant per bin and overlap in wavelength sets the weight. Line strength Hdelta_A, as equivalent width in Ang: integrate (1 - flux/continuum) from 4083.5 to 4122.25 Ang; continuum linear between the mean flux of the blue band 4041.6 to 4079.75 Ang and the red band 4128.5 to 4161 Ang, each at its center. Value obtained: 7.4 Ang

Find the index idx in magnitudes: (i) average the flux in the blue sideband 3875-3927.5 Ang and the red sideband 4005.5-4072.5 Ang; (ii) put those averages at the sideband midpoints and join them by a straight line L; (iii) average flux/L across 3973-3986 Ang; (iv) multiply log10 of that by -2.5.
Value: 0.18 mag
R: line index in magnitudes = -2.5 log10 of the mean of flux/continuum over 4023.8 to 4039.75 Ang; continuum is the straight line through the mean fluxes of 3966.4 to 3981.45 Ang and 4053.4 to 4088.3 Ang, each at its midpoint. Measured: -0.18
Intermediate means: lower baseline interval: 10.3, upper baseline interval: 15.1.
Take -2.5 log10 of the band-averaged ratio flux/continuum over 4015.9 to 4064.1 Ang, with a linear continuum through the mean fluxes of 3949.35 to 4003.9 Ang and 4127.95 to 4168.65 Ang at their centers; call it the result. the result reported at -0.12 mag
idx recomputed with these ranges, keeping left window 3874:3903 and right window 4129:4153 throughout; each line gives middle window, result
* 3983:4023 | -0.19 mag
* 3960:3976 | 0.31 mag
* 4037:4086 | -0.09 mag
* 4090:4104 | 0.24 mag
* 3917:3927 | -0.23 mag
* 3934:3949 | -0.06 mag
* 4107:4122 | 0.17 mag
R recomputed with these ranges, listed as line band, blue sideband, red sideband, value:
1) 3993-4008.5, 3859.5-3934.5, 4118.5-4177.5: -0.14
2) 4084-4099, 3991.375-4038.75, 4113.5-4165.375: 0.23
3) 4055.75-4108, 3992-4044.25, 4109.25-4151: 0.11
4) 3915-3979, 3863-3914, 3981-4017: 0.13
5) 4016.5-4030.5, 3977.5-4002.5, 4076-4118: -0.08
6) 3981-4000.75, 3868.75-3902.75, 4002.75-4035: -0.04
